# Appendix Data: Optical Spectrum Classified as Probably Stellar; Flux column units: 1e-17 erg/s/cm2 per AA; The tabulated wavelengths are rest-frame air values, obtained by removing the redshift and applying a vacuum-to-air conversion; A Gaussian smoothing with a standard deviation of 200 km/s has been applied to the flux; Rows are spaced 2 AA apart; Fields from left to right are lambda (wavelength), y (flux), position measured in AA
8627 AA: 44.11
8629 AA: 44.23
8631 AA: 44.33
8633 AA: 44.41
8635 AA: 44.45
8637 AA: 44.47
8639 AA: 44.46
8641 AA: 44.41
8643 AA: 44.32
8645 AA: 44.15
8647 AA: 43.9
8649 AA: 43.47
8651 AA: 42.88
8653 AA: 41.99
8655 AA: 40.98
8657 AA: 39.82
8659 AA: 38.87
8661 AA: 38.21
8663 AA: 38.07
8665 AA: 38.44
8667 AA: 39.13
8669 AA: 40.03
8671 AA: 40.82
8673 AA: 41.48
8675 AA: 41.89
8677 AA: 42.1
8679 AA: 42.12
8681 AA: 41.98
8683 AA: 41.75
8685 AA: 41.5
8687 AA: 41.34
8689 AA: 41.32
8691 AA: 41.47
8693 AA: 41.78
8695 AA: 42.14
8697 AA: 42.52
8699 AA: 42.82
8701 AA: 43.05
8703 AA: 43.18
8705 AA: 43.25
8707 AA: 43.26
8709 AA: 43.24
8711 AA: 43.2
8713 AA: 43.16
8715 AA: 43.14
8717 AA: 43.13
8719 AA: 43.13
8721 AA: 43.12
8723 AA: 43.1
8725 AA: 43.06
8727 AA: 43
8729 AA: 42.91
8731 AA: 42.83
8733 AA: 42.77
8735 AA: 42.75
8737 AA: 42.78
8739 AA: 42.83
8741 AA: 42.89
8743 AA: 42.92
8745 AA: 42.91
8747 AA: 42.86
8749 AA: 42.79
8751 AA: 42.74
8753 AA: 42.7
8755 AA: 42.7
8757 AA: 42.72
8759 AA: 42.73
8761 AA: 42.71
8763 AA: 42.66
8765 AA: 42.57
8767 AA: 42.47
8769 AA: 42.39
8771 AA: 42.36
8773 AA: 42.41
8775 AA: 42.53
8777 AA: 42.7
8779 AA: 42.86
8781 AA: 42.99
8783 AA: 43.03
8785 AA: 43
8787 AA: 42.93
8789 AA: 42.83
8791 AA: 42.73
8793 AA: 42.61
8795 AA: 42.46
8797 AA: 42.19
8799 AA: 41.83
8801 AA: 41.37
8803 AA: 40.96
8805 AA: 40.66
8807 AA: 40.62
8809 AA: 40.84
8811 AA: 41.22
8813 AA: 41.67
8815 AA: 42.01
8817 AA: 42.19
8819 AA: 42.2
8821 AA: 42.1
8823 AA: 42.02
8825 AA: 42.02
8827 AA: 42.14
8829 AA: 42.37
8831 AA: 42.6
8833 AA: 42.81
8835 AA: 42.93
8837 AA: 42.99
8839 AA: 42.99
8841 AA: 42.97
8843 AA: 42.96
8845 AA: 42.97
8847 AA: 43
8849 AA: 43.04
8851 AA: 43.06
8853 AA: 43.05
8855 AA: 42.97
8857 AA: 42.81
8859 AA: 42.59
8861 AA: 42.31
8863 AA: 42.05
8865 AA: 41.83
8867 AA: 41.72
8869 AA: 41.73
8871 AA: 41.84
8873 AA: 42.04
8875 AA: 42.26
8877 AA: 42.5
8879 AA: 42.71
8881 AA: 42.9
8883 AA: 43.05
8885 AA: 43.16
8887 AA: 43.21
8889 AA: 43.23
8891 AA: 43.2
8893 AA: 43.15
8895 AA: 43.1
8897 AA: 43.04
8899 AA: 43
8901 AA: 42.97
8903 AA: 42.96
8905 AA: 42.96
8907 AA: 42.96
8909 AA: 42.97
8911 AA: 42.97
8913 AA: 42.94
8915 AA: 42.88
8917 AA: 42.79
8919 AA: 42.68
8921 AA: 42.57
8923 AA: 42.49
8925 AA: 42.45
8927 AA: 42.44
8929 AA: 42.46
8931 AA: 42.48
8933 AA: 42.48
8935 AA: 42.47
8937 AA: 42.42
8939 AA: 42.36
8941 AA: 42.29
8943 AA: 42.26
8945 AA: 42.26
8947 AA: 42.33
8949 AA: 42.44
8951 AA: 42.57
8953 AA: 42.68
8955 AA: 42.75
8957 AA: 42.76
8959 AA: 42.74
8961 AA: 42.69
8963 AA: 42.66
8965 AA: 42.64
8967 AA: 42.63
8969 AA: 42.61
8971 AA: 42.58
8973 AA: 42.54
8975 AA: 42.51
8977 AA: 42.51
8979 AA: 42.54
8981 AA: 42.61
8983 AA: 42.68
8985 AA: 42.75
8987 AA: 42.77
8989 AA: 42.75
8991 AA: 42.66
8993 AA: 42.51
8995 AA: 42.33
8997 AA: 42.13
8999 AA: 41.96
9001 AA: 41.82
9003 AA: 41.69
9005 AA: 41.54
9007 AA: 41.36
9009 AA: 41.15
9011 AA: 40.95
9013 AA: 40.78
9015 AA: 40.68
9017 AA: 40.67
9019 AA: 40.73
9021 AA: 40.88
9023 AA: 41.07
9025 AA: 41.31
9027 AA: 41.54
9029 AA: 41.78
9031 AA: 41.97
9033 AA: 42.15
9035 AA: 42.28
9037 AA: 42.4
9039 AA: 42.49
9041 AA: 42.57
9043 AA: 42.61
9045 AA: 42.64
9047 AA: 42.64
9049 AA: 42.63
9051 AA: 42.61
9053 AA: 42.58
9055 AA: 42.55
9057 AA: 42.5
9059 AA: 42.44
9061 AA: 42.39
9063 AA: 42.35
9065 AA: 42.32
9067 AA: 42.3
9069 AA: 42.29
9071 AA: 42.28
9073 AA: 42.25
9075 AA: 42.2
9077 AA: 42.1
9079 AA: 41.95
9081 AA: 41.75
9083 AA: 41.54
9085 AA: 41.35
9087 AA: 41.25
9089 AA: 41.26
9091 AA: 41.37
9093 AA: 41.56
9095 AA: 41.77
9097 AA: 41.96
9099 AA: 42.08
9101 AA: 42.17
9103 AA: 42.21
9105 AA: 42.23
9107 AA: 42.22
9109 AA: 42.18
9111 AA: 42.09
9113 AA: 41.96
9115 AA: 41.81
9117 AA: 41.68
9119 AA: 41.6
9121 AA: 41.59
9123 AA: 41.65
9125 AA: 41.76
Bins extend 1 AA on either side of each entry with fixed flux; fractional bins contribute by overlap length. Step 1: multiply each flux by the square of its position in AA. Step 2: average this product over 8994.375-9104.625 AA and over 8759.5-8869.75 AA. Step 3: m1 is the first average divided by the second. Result 1.0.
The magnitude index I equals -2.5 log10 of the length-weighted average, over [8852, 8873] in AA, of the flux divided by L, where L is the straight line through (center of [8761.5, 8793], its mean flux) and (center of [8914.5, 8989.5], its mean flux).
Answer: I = 0.01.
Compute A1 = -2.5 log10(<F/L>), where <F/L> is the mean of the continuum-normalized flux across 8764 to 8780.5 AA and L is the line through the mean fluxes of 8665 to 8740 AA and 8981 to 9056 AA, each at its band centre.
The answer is -0.01 mag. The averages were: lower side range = 42.3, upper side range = 42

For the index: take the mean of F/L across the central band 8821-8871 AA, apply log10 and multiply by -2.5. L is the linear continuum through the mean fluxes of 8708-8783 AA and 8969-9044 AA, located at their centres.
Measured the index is 0.00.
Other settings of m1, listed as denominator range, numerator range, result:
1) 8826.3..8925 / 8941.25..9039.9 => 1.01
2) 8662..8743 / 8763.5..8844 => 1.03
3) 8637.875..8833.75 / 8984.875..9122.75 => 1.07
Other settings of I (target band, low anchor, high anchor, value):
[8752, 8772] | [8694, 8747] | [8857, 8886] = 0.00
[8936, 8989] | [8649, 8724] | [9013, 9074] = -0.02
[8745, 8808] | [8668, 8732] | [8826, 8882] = 0.00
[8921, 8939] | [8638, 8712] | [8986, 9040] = -0.02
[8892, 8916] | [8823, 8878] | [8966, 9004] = -0.01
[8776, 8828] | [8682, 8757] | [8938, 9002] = 0.01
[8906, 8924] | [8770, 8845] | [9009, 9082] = -0.02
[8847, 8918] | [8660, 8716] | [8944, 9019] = -0.02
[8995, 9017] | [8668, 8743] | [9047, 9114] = 0.02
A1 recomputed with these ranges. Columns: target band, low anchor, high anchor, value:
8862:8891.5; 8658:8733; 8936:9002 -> 0.00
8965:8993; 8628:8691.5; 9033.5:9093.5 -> -0.01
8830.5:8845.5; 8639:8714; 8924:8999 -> -0.02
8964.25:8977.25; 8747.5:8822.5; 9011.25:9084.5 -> -0.01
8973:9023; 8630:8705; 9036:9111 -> 0.01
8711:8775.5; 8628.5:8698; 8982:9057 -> -0.02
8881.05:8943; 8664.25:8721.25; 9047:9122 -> -0.02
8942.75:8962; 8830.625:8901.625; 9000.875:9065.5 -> -0.01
